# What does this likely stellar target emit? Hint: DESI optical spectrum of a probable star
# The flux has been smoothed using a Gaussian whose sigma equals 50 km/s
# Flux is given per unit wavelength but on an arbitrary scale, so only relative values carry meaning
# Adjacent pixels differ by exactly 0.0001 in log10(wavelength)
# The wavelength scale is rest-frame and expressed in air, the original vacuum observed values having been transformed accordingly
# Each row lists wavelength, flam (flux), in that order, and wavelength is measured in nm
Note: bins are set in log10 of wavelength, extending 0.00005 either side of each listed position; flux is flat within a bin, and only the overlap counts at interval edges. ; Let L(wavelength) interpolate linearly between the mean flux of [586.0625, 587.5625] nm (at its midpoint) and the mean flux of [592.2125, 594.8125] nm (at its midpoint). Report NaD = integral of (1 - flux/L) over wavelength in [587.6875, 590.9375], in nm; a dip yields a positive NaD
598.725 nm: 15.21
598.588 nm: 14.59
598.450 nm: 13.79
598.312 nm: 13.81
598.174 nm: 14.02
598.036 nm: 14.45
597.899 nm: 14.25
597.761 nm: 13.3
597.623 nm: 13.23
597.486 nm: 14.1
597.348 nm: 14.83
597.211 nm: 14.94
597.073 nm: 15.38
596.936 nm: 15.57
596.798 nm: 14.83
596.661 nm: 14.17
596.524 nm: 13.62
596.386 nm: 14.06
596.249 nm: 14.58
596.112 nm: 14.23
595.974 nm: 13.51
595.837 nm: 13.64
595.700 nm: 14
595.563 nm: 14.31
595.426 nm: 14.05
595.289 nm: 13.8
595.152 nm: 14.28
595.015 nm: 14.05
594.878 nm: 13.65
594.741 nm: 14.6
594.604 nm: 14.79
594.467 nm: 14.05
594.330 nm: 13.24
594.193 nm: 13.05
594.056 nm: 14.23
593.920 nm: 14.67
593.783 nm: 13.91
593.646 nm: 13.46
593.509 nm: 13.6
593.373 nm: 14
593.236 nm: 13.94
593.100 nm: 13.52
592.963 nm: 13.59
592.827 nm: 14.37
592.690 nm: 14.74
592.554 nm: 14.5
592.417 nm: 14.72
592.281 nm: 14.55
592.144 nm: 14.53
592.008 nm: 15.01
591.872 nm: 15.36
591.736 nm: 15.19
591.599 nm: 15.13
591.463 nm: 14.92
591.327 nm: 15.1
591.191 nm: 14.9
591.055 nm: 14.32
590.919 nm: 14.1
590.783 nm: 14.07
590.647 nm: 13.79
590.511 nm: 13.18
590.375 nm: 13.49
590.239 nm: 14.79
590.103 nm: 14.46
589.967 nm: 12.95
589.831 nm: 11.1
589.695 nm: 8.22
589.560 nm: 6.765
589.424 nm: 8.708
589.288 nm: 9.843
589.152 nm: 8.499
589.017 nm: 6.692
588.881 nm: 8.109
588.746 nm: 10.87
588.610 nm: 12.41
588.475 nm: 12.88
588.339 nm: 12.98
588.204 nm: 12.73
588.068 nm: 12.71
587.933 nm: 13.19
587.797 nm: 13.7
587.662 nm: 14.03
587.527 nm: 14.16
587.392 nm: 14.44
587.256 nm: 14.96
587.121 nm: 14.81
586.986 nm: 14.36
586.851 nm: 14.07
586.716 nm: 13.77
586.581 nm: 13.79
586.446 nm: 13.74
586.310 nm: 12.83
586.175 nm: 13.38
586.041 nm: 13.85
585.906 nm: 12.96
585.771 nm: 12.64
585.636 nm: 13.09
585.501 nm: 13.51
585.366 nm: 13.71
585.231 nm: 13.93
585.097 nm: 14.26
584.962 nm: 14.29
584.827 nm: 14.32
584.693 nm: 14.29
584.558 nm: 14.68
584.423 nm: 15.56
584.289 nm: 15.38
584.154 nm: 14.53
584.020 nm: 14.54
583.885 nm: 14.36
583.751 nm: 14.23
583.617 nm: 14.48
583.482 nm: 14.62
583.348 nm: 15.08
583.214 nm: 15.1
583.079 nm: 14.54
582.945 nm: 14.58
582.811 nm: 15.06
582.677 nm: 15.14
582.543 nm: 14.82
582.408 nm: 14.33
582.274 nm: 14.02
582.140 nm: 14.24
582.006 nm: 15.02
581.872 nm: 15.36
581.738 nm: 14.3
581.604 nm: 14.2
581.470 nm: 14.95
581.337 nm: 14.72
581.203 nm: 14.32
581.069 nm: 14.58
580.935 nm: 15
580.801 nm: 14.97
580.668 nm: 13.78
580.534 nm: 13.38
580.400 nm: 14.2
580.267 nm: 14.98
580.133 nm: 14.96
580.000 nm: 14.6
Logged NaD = 0.55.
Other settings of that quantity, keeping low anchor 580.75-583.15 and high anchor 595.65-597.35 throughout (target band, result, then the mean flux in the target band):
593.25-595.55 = 0.07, 14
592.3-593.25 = 0.02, 14.2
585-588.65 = 0.24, 13.6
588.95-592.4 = 0.40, 12.8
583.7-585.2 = 0.01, 14.6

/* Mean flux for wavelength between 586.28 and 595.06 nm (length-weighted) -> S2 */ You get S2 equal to 13.3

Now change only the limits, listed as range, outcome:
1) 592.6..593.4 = 14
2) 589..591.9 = 12.6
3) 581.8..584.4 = 14.7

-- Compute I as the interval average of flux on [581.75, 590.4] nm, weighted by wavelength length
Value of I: 13.3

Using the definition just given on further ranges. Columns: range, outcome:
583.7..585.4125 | 14.5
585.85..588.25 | 13.8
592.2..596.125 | 14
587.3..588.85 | 13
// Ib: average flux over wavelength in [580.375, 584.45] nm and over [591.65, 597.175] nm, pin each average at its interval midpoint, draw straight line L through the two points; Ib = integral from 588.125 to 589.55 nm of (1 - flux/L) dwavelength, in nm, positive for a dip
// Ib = 0.41 nm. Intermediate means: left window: 14.6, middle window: 10.2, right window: 14.2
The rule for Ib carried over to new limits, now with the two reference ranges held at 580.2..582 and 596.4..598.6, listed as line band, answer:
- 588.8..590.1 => 0.46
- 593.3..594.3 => 0.04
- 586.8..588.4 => 0.07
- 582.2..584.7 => -0.04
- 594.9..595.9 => 0.02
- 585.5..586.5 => 0.09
